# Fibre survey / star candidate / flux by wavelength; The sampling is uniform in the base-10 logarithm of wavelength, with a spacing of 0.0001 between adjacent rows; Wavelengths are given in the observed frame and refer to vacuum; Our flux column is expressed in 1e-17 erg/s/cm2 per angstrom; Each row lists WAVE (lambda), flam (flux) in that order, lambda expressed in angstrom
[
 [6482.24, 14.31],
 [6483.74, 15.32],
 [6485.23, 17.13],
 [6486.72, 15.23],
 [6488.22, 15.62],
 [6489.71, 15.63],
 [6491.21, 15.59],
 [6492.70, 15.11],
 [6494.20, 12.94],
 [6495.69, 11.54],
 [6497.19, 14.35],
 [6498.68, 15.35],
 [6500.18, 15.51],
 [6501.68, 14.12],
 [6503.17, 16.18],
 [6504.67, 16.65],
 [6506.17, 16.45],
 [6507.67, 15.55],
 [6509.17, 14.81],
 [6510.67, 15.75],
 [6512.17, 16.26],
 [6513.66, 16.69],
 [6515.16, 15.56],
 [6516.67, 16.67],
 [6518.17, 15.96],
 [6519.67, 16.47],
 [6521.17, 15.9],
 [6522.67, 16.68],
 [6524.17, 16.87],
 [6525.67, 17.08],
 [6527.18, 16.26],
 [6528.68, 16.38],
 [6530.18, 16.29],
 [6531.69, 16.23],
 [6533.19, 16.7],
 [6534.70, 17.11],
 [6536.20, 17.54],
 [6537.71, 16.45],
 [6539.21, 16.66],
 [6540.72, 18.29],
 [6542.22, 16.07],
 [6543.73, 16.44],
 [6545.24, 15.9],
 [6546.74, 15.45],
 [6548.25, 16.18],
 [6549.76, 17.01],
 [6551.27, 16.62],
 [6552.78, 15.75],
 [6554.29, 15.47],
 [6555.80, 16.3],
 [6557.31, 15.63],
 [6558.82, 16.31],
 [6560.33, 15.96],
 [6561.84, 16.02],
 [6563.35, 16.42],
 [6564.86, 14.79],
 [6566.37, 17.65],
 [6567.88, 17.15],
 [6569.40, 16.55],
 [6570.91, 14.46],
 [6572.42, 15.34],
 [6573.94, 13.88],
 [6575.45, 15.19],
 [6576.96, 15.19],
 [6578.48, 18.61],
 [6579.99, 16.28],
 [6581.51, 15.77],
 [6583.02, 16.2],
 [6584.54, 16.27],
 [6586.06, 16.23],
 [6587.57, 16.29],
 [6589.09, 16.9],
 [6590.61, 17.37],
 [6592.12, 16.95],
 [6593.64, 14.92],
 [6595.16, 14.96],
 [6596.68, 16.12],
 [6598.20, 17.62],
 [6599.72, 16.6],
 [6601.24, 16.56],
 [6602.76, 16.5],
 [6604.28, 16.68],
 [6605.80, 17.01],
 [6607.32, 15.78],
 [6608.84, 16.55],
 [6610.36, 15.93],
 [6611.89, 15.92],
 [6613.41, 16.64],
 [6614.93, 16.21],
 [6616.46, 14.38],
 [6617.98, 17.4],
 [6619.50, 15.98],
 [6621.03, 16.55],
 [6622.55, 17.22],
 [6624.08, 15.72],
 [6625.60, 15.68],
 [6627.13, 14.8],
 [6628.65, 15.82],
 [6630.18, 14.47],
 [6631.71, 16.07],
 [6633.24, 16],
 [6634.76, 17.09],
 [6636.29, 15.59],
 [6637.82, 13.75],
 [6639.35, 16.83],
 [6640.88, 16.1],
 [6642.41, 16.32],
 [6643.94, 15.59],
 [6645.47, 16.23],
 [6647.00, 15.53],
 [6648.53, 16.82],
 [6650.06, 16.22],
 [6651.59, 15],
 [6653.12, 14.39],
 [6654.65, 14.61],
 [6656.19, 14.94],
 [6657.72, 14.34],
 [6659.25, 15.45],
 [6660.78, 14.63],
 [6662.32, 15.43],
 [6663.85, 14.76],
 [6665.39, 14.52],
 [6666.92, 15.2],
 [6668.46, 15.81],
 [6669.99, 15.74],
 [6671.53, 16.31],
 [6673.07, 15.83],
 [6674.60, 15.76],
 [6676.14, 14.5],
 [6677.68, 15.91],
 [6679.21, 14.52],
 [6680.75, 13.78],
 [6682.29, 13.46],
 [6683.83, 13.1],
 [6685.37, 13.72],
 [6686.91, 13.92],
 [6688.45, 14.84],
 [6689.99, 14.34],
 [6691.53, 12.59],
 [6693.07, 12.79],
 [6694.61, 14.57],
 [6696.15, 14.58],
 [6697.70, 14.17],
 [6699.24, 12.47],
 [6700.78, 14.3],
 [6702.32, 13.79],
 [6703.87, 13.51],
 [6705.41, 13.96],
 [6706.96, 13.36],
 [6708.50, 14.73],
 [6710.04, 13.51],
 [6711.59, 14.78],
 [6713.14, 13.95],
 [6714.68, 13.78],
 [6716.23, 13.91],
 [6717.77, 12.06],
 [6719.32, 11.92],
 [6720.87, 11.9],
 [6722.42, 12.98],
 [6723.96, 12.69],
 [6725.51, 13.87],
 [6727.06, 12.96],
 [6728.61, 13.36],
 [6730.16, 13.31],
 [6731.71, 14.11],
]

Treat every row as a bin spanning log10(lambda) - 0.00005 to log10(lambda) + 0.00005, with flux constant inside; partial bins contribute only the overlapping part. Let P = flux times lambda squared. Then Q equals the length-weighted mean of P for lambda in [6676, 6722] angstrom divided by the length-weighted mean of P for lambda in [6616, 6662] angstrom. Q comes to 0.89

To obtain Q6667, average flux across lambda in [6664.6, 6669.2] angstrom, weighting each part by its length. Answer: 15.2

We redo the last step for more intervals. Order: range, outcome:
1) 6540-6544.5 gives 16.9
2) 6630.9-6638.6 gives 15.7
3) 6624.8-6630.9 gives 15.2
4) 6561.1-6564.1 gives 16.2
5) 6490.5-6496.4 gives 13.8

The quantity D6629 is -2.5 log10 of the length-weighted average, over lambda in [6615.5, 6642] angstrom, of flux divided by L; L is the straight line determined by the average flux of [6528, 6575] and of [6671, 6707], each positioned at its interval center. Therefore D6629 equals -0.06 mag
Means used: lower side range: 16.2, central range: 15.9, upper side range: 14.2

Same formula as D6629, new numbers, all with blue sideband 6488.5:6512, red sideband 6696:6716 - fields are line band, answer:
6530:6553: -0.12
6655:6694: -0.04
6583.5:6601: -0.13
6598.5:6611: -0.14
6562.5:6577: -0.07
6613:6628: -0.12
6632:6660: -0.10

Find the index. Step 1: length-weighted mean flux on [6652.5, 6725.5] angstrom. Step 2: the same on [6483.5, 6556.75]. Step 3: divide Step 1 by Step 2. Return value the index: 0.89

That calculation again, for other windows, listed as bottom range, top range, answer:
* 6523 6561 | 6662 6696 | 0.89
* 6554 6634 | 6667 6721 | 0.88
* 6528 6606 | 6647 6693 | 0.91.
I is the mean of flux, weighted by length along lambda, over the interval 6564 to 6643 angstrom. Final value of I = 16.1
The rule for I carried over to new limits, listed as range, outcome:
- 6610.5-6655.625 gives 15.8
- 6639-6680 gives 15.4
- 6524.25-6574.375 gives 16.3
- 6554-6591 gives 16.1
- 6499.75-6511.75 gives 15.6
